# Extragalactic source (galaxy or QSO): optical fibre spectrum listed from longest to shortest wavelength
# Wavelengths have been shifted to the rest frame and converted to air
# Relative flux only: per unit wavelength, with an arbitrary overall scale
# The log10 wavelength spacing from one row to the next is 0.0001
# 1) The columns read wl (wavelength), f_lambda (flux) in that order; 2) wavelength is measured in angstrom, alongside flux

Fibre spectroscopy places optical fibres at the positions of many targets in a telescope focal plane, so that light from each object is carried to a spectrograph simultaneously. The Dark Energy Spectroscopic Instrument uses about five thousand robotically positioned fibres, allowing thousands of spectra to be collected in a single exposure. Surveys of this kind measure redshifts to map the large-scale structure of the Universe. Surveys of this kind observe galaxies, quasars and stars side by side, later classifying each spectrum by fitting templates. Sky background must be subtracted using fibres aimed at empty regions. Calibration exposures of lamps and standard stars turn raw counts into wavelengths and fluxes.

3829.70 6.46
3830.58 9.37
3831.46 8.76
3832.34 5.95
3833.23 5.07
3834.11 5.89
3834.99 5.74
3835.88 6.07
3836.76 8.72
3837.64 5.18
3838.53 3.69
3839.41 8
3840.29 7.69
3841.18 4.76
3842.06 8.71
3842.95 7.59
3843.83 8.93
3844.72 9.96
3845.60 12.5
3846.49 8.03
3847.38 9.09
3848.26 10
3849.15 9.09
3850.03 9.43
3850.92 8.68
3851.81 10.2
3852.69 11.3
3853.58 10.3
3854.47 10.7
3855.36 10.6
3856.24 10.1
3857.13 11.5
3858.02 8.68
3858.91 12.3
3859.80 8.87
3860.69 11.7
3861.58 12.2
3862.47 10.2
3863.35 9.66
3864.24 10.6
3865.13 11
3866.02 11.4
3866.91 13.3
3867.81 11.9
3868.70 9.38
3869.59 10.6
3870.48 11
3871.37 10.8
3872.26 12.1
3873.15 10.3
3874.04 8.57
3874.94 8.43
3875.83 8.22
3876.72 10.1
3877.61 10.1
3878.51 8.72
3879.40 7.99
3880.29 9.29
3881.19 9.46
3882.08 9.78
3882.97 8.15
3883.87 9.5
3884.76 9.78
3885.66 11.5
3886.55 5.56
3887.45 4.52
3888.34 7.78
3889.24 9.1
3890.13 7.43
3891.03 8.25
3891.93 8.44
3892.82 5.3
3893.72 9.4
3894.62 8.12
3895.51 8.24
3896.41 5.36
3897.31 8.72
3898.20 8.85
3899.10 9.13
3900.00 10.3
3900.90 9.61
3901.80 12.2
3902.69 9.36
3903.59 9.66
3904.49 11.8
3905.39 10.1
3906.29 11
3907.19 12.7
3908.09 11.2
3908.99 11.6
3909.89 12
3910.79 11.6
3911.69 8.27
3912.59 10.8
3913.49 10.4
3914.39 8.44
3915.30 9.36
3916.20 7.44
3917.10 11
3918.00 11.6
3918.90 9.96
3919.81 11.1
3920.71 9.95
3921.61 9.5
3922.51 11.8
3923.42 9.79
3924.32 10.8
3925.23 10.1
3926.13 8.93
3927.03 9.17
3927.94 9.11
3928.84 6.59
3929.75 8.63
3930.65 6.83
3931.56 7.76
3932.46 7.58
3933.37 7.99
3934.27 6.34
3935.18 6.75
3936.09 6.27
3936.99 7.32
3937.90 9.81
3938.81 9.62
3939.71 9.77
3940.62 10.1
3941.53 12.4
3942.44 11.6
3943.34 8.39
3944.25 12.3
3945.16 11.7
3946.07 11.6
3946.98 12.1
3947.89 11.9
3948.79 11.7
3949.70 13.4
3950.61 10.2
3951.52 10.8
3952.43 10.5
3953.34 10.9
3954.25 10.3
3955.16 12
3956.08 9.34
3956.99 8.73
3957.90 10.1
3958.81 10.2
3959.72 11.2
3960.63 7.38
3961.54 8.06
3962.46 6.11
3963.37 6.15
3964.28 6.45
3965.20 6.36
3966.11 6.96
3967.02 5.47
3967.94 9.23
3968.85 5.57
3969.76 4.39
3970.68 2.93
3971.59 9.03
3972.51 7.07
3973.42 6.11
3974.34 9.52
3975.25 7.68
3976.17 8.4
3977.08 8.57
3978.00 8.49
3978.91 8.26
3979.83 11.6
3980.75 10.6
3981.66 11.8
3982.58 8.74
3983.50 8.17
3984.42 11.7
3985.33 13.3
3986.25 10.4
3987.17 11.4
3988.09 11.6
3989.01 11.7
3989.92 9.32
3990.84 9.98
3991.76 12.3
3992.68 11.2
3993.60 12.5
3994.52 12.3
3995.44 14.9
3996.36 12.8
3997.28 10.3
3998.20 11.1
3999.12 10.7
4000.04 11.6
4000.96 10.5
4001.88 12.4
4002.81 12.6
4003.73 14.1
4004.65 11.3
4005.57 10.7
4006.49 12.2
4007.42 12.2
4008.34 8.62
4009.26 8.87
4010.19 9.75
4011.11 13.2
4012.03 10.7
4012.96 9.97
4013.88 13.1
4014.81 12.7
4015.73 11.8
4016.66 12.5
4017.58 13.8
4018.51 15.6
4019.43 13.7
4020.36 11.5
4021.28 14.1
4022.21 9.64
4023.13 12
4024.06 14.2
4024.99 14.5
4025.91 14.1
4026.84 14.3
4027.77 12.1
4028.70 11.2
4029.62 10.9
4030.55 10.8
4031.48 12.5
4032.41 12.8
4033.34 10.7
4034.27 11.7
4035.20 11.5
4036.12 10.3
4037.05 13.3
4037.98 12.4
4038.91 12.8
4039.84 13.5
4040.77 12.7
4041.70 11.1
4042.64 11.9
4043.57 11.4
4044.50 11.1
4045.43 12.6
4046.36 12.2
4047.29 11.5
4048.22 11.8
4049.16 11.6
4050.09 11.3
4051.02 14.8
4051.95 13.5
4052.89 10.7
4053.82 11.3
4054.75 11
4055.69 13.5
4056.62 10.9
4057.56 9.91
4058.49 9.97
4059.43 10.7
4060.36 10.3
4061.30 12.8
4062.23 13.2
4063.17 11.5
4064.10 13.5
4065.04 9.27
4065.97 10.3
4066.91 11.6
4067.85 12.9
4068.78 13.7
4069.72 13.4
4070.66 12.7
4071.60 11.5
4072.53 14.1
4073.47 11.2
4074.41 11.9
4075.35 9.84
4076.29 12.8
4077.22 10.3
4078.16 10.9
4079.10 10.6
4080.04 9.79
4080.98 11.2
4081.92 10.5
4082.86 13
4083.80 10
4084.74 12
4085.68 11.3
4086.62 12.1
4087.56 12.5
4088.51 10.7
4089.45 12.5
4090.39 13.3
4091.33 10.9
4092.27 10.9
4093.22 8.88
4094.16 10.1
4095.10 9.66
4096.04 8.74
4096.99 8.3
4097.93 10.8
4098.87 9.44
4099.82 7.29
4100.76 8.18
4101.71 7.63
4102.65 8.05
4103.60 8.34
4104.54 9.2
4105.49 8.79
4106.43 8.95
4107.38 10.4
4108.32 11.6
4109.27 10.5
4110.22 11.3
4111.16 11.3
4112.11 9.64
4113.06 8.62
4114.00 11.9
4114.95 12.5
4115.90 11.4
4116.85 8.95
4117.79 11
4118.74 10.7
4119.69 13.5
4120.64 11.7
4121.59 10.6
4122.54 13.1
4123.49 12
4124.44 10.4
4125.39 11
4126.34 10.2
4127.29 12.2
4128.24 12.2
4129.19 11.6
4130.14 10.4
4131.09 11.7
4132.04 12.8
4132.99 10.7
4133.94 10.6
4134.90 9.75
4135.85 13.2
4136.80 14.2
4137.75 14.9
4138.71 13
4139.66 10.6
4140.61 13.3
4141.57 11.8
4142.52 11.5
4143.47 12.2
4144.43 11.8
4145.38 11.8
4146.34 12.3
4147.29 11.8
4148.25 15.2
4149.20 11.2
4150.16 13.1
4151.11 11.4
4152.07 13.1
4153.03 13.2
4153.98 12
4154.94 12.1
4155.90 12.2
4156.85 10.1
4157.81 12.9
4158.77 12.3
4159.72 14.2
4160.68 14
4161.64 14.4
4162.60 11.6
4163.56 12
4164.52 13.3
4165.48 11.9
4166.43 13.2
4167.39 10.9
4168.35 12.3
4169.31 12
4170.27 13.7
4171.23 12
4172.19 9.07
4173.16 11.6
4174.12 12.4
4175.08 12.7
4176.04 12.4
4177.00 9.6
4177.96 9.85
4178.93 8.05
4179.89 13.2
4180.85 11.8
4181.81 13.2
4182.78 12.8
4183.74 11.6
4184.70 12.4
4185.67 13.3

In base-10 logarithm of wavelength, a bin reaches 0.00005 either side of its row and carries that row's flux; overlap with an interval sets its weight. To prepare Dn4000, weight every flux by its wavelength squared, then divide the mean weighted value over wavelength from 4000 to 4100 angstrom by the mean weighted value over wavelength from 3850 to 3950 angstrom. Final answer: 1.3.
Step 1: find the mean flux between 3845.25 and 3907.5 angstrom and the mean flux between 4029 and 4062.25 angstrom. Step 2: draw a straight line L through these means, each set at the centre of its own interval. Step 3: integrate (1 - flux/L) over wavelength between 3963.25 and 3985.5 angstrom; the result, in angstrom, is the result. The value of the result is 5.8 angstrom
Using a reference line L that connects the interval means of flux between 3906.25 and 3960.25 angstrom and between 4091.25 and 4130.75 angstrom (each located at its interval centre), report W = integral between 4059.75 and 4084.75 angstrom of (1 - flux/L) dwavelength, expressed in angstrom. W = -3.4 angstrom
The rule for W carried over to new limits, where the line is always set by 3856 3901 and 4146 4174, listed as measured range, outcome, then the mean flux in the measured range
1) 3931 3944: 1.7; 8.74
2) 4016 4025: -1.8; 13.1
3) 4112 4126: 0.9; 11.2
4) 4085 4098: 1.0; 10.8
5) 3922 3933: 1.1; 8.92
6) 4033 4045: -0.8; 11.9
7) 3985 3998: -1.3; 11.7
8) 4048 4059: -0.4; 11.7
